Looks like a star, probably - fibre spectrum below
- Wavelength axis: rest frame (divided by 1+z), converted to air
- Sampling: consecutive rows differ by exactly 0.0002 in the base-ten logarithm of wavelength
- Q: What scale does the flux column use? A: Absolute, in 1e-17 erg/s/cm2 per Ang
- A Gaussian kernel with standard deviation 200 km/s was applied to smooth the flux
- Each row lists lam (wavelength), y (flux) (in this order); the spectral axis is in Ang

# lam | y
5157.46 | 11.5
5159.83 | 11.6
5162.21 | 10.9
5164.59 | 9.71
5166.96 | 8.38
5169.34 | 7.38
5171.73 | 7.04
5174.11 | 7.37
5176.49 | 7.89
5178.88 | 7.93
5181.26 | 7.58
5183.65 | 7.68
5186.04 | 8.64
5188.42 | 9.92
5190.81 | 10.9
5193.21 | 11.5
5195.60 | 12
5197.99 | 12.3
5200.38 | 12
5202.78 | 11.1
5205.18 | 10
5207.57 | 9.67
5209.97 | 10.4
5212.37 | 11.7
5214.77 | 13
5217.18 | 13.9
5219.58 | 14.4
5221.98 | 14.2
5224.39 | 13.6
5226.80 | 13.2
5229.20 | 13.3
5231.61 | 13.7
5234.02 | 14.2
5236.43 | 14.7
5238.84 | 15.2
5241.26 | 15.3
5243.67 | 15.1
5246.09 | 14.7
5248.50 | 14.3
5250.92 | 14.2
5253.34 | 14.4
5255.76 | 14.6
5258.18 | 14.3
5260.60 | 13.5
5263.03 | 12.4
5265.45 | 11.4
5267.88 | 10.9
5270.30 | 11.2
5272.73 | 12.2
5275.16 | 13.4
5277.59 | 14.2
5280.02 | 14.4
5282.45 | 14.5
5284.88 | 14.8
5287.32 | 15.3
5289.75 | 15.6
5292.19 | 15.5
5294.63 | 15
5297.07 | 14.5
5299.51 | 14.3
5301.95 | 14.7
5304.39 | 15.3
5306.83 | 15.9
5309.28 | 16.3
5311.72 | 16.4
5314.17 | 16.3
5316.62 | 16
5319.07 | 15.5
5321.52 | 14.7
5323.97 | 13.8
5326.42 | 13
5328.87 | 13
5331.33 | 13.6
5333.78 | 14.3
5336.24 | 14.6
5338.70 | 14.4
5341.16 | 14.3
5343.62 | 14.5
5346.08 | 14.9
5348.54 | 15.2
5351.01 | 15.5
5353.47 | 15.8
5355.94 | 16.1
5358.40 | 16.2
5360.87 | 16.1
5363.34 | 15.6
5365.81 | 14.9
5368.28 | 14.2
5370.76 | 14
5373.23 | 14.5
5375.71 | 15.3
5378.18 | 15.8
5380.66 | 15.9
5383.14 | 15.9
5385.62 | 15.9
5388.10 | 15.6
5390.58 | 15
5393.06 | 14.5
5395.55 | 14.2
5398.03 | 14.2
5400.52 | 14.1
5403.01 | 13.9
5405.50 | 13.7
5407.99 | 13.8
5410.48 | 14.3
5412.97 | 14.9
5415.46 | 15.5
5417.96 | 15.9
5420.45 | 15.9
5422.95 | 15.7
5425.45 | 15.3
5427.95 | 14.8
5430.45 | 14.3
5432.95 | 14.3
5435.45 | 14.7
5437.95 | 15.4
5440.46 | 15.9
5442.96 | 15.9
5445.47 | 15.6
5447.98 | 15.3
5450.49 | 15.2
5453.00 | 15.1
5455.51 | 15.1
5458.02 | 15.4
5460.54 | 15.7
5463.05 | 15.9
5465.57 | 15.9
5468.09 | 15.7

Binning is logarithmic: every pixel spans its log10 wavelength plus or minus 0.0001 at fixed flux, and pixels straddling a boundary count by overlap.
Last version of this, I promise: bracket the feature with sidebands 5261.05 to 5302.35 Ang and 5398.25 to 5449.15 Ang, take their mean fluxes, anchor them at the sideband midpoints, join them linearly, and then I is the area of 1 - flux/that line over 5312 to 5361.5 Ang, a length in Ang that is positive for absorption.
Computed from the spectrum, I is -2.4 Ang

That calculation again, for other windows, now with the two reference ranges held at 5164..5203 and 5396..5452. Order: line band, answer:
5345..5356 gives -1.9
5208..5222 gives -3.6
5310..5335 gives -4.3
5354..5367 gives -2.3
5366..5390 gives -2.3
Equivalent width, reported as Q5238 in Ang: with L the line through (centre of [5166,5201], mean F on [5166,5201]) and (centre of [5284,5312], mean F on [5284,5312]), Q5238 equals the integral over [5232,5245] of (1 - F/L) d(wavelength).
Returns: -2.9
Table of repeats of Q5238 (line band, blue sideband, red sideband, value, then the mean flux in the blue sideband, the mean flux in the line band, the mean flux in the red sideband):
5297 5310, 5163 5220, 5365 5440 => -2.6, 10.1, 15.2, 14.9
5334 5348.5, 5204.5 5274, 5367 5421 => -0.3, 13.3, 14.6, 14.9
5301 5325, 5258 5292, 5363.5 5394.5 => -2.4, 13.5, 15.5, 15.1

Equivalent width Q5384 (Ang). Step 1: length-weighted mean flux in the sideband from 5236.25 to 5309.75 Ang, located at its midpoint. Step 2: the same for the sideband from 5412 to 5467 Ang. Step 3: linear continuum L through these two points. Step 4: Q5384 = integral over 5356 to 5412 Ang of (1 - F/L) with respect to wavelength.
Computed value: 0.2 Ang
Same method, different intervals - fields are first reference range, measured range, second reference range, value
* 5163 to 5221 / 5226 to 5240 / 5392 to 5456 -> -4.0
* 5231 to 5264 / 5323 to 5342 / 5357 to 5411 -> 1.1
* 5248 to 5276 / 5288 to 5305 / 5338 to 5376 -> -1.5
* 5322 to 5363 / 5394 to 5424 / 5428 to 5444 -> 0.6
